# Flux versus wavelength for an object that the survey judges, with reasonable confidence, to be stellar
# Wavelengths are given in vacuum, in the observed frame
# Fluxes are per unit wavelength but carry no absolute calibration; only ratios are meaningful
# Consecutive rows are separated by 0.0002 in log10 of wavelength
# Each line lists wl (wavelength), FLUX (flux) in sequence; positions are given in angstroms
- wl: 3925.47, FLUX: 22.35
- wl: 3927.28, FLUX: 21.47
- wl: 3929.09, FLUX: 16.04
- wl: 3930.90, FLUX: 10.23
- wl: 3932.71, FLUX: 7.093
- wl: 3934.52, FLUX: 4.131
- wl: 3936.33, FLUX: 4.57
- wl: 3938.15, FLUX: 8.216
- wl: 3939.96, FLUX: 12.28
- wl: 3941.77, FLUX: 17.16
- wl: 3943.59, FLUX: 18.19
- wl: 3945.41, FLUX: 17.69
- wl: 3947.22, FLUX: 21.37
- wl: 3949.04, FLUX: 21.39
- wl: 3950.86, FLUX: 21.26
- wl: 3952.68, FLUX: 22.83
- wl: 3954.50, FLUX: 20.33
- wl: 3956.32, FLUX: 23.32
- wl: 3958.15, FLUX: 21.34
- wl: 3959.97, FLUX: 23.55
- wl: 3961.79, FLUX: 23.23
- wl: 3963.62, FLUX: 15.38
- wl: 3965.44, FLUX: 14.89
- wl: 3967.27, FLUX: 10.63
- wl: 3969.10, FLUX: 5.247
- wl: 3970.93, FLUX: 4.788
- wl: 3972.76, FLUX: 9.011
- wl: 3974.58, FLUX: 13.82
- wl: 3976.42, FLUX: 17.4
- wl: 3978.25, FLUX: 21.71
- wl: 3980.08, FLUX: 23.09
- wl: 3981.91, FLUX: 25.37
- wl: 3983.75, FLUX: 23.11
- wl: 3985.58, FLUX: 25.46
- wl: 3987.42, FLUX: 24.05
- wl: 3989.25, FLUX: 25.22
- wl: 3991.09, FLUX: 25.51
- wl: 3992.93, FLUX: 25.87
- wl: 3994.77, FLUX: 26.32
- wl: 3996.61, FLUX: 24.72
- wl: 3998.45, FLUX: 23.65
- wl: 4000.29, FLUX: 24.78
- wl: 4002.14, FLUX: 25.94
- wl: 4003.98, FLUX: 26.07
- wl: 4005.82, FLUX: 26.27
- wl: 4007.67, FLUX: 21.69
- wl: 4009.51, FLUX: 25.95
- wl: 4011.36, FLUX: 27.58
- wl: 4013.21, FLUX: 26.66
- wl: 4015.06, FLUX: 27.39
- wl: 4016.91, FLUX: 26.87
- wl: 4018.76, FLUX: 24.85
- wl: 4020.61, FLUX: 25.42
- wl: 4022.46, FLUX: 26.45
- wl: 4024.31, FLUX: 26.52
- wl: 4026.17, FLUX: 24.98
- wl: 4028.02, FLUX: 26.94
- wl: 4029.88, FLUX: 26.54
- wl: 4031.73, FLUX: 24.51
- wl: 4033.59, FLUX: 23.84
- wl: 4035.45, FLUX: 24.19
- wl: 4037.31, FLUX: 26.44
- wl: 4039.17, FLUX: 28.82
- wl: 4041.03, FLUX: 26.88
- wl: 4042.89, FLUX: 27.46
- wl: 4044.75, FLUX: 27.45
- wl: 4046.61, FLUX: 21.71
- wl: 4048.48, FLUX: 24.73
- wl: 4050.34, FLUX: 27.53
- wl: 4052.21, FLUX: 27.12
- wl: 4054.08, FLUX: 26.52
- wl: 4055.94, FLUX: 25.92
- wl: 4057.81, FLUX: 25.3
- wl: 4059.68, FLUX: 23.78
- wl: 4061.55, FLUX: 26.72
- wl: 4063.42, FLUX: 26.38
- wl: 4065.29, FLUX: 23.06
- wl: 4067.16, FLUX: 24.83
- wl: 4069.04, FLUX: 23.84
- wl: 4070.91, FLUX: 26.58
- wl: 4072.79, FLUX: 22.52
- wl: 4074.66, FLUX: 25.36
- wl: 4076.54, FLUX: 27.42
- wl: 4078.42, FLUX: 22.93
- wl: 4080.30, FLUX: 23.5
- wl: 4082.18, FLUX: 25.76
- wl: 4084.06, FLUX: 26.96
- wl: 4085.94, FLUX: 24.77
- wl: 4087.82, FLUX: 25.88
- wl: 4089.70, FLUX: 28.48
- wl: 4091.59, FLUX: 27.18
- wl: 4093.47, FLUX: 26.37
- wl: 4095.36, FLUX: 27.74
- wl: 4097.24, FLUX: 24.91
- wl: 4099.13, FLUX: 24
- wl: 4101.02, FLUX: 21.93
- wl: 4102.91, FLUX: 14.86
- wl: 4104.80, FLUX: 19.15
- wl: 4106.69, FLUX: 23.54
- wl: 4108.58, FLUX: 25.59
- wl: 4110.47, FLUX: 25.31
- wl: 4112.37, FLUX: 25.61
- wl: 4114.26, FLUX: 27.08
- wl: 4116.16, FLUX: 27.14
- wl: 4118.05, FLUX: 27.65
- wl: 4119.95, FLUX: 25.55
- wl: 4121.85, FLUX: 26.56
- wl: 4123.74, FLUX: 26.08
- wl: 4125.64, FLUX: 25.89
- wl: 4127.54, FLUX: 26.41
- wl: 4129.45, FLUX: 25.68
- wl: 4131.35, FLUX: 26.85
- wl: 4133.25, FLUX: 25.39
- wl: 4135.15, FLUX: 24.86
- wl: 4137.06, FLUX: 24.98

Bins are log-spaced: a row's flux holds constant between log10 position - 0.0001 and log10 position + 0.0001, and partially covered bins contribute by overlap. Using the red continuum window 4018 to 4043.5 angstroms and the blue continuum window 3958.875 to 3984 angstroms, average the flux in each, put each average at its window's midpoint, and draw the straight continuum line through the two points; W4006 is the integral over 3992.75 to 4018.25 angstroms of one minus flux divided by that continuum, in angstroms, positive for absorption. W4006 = -4.5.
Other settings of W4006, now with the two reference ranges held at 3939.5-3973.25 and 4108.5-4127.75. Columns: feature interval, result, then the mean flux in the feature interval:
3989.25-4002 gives -3.81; 25.2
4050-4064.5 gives -2.03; 26.1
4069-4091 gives -1.16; 25.4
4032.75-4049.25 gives -2.85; 25.7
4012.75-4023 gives -2.78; 26.3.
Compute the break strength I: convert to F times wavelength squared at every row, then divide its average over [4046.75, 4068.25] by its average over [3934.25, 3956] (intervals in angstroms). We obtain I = 1.6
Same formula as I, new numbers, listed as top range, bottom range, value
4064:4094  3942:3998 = 1.35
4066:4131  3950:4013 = 1.25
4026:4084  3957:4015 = 1.23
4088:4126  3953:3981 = 1.61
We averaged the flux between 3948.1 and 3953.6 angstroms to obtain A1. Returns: 21.8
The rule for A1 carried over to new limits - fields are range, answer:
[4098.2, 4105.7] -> 20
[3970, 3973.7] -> 6.97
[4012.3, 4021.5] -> 26.2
